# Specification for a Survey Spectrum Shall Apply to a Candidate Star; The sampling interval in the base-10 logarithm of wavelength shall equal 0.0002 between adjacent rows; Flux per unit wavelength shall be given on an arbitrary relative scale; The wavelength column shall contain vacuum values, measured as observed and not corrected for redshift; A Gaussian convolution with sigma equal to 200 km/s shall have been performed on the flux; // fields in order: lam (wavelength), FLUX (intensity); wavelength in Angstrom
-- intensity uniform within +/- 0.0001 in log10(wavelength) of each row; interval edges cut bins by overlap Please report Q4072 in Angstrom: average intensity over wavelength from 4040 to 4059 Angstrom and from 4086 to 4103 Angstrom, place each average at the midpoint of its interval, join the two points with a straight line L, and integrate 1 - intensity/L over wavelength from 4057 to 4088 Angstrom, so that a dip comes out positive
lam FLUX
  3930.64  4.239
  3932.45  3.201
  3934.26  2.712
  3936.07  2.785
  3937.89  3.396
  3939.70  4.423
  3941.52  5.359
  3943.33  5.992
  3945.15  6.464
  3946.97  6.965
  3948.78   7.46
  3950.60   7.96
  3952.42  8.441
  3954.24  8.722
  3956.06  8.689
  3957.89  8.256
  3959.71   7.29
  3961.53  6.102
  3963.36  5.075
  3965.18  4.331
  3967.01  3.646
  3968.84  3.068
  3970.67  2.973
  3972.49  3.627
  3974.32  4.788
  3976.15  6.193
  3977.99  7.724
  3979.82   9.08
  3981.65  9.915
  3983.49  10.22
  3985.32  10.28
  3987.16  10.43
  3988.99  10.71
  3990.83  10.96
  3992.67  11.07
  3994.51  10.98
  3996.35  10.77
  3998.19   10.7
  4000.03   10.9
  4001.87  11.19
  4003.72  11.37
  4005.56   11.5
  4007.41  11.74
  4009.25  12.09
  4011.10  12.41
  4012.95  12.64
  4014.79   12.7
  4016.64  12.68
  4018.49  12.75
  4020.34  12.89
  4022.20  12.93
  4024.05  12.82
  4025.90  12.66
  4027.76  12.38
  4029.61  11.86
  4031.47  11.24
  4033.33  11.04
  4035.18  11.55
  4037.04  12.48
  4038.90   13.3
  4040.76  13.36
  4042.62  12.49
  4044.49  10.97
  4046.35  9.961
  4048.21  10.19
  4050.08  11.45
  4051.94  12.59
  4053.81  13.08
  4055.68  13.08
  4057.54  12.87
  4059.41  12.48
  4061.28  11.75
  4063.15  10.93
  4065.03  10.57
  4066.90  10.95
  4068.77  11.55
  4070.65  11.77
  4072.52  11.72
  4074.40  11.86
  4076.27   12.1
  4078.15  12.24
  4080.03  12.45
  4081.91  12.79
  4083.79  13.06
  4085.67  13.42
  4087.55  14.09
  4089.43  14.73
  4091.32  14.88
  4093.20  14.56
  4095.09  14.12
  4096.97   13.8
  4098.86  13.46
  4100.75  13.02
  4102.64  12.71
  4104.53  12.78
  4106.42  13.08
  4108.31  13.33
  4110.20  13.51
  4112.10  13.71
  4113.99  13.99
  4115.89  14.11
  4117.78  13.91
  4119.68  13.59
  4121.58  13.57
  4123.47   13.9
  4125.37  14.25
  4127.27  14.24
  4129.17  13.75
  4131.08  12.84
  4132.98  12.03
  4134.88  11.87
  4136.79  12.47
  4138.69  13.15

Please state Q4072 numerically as 2.13 Angstrom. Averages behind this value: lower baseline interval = 12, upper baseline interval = 14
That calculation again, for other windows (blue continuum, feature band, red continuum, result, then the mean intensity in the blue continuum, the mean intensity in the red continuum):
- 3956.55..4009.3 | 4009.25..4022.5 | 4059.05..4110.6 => -3.76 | 8.47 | 12.8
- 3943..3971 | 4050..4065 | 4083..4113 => -0.87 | 6.41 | 13.6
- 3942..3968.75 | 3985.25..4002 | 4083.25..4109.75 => -4.39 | 6.67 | 13.7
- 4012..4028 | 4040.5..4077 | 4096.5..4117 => 3.57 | 12.7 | 13.4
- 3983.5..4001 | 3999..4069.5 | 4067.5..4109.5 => -1.56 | 10.7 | 13.1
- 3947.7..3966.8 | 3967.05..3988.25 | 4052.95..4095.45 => 3.02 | 7.1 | 12.6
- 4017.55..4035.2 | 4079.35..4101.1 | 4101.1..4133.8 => -1.02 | 12.2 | 13.5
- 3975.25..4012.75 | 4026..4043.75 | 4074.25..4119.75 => -0.75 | 10.6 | 13.4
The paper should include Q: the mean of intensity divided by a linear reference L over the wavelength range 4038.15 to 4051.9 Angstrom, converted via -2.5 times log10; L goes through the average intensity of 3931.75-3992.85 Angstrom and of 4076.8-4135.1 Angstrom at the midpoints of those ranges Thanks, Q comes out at -0.11 mag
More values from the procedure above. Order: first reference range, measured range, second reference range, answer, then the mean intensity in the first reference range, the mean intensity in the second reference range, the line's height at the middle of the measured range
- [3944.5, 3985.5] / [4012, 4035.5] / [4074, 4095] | -0.230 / 6.78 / 13.4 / 10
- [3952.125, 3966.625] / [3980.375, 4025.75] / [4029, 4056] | -0.207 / 6.93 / 11.9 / 9.53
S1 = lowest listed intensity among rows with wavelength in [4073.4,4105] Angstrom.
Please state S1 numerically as 11.86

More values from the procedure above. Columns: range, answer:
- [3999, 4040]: 10.9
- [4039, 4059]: 9.961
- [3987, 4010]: 10.43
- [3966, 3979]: 2.973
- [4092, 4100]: 13.46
